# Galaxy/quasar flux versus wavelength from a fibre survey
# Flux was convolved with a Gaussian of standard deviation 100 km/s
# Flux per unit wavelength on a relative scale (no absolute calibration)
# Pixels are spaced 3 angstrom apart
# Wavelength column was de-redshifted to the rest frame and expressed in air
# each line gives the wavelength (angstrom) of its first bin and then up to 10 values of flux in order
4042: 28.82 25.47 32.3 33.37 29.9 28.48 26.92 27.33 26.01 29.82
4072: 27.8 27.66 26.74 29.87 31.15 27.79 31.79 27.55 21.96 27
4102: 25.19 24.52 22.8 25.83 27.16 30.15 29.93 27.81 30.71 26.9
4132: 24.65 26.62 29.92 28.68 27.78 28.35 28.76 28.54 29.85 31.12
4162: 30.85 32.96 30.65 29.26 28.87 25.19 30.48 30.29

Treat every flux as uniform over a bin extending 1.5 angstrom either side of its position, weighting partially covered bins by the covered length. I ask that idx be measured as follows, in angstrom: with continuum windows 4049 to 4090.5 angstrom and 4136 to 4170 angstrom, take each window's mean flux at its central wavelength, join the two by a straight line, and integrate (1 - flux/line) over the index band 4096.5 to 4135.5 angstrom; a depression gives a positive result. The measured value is 3.5 angstrom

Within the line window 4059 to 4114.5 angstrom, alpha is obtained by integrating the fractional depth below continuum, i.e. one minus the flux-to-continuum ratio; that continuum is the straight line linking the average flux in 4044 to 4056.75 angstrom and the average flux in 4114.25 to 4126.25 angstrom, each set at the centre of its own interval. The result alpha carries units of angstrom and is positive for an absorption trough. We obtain 5.0 angstrom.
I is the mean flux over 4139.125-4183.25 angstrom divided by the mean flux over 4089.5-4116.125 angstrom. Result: 1.14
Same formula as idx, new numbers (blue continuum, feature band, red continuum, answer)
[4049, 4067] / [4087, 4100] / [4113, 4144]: 0.63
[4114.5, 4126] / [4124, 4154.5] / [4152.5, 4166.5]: 1.97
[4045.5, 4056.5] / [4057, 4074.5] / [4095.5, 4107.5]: 0.88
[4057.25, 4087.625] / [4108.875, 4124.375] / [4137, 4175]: 0.53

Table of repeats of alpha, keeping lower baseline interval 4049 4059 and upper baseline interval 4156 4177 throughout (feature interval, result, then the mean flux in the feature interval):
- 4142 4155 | 0.8 angstrom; 28.4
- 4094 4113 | 3.5 angstrom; 24.7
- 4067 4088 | 1.2 angstrom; 28.6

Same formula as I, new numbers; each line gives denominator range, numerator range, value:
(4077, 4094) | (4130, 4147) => 0.94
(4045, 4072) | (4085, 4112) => 0.90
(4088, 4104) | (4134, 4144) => 1.07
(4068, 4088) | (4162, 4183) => 1.04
